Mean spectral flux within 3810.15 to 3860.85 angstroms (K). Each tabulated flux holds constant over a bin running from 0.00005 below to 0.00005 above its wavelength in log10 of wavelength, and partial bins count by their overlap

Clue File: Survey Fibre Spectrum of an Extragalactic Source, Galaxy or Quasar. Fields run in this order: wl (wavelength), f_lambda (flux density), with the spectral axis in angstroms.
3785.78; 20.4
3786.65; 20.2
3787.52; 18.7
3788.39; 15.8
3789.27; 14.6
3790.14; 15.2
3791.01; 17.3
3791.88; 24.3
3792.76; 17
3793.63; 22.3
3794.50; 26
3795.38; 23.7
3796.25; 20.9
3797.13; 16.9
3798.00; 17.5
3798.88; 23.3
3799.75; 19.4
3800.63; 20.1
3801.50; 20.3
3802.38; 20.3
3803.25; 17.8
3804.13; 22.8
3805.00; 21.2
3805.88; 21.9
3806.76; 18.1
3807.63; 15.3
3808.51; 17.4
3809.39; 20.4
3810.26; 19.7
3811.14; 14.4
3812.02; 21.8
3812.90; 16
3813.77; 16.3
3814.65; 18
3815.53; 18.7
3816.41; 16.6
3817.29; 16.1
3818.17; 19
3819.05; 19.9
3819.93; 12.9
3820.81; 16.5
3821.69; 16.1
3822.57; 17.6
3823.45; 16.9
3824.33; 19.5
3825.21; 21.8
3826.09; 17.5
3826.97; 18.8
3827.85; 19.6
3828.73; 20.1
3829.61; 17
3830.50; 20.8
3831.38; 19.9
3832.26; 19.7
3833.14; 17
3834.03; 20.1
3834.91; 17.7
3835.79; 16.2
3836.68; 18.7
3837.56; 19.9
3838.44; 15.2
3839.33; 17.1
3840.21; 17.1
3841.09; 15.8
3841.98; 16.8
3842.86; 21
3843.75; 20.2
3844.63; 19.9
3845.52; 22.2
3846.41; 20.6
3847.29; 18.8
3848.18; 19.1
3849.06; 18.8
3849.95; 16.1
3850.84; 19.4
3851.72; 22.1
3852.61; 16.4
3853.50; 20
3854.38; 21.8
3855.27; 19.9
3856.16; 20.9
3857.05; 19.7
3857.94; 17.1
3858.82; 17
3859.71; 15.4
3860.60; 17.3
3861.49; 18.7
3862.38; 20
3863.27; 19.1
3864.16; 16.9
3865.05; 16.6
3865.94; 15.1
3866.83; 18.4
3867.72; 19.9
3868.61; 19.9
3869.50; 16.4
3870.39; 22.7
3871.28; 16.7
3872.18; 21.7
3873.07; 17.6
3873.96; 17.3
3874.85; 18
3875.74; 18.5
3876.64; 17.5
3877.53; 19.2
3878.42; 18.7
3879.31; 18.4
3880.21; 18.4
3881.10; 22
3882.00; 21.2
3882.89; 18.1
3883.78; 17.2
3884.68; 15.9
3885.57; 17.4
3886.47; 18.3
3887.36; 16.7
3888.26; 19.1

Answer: 18.4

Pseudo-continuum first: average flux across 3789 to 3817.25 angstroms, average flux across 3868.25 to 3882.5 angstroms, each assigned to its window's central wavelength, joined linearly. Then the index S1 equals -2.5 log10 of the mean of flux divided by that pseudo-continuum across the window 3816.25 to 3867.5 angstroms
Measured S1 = 0.04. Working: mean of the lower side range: 19.2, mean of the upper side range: 19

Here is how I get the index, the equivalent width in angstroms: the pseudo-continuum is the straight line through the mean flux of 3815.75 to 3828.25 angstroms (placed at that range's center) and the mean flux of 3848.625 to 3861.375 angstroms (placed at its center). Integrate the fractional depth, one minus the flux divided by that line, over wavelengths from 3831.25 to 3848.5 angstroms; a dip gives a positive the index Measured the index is -0.32 angstroms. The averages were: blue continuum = 17.8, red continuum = 18.7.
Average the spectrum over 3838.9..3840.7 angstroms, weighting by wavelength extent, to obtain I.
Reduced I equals 17.1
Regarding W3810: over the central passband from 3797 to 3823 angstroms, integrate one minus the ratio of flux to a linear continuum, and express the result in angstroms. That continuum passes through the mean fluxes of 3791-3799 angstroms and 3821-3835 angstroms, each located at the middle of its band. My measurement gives 2.0 angstroms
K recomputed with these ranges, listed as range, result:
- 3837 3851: 18.6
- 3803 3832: 18.4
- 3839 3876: 18.7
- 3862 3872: 18.4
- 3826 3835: 19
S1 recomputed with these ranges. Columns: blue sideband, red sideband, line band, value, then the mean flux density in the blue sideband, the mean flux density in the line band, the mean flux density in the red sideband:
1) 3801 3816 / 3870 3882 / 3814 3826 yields 0.075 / 18.9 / 17.6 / 19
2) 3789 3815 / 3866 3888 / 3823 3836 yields 0.010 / 19.4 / 18.9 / 18.5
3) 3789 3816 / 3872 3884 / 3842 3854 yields -0.027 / 19.3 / 19.5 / 18.8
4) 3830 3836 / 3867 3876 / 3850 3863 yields -0.002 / 18.8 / 18.9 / 18.9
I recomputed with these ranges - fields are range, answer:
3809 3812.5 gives 19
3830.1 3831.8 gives 20.4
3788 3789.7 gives 15.1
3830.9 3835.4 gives 18.9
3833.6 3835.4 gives 18.9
